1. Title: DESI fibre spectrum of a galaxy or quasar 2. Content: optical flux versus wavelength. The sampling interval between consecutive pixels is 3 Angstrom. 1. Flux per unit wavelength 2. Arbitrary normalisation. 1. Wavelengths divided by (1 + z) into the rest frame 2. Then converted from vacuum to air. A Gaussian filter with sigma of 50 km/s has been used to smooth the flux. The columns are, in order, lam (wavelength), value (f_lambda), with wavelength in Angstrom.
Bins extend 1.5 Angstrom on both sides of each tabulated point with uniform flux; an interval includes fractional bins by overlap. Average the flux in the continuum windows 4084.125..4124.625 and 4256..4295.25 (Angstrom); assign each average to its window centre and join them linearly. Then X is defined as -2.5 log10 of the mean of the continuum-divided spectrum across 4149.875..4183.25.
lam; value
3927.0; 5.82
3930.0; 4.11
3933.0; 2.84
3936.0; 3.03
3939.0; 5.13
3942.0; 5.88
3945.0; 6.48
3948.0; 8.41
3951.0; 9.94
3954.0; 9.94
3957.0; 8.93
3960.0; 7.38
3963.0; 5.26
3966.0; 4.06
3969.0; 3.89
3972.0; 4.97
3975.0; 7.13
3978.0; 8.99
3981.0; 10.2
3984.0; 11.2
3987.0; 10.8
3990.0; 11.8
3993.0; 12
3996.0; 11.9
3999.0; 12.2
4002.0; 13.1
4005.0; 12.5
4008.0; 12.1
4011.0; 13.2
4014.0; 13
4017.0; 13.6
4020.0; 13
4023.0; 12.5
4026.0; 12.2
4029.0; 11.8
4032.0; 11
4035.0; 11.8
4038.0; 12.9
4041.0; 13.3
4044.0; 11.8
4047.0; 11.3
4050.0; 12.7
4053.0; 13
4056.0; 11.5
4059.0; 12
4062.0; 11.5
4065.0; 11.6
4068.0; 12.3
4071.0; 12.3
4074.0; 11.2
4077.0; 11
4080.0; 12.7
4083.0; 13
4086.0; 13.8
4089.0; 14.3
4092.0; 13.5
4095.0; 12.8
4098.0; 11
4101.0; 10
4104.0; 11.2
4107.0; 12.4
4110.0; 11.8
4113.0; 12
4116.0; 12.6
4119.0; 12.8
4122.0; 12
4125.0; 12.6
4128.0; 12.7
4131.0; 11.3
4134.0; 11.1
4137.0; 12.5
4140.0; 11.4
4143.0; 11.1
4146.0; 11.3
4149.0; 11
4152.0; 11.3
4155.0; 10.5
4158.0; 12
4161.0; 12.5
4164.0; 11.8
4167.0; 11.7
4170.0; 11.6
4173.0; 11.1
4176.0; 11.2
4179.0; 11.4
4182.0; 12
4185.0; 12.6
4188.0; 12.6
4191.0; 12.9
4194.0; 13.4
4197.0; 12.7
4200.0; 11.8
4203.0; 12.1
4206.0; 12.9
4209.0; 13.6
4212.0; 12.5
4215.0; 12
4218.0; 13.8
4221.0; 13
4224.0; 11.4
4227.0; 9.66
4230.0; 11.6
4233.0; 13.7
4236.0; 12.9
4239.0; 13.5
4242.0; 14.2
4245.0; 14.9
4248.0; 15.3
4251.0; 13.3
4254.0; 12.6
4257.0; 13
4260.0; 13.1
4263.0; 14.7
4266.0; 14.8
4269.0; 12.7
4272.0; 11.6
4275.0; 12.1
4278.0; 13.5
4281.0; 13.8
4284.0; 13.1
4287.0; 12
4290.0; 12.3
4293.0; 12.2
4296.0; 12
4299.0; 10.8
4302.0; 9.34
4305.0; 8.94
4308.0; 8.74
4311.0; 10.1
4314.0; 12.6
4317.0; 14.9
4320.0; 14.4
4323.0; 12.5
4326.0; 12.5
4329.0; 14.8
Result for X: 0.09 mag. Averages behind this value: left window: 12.3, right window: 13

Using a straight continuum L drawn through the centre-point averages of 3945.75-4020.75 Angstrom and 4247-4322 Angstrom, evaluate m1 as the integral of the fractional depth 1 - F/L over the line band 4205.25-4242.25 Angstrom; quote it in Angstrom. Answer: -2.1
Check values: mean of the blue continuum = 9.91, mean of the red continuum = 12.5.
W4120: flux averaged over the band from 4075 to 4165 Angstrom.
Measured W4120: 12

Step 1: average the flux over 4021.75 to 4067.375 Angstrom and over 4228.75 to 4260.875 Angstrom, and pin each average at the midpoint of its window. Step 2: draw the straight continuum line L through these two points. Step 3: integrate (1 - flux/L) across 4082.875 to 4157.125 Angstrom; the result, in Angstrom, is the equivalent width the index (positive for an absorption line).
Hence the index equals 3.6 Angstrom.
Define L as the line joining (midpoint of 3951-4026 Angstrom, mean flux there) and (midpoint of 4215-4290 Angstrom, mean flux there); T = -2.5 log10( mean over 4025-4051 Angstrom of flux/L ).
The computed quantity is -0.13 mag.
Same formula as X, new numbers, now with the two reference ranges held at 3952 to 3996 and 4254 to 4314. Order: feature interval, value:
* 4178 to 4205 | -0.132 mag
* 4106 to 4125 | -0.212 mag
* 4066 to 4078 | -0.217 mag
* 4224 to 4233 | 0.015 mag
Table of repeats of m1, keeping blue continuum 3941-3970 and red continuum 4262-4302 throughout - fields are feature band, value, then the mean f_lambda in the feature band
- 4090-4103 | -3.35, 11.9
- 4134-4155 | -2.20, 11.3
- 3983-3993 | -4.90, 11.4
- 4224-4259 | -3.42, 13.1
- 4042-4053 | -4.46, 12.1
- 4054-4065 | -3.58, 11.7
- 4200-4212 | -1.46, 12.7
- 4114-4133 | -4.55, 12.3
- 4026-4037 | -4.36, 11.7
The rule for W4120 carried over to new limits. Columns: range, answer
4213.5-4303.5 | 12.8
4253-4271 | 13.5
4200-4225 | 12.6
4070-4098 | 12.6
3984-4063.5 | 12.2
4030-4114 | 12.1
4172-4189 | 11.8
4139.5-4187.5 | 11.6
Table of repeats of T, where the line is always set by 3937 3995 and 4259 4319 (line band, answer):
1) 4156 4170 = -0.13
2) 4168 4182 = -0.07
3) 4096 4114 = -0.17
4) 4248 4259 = -0.14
